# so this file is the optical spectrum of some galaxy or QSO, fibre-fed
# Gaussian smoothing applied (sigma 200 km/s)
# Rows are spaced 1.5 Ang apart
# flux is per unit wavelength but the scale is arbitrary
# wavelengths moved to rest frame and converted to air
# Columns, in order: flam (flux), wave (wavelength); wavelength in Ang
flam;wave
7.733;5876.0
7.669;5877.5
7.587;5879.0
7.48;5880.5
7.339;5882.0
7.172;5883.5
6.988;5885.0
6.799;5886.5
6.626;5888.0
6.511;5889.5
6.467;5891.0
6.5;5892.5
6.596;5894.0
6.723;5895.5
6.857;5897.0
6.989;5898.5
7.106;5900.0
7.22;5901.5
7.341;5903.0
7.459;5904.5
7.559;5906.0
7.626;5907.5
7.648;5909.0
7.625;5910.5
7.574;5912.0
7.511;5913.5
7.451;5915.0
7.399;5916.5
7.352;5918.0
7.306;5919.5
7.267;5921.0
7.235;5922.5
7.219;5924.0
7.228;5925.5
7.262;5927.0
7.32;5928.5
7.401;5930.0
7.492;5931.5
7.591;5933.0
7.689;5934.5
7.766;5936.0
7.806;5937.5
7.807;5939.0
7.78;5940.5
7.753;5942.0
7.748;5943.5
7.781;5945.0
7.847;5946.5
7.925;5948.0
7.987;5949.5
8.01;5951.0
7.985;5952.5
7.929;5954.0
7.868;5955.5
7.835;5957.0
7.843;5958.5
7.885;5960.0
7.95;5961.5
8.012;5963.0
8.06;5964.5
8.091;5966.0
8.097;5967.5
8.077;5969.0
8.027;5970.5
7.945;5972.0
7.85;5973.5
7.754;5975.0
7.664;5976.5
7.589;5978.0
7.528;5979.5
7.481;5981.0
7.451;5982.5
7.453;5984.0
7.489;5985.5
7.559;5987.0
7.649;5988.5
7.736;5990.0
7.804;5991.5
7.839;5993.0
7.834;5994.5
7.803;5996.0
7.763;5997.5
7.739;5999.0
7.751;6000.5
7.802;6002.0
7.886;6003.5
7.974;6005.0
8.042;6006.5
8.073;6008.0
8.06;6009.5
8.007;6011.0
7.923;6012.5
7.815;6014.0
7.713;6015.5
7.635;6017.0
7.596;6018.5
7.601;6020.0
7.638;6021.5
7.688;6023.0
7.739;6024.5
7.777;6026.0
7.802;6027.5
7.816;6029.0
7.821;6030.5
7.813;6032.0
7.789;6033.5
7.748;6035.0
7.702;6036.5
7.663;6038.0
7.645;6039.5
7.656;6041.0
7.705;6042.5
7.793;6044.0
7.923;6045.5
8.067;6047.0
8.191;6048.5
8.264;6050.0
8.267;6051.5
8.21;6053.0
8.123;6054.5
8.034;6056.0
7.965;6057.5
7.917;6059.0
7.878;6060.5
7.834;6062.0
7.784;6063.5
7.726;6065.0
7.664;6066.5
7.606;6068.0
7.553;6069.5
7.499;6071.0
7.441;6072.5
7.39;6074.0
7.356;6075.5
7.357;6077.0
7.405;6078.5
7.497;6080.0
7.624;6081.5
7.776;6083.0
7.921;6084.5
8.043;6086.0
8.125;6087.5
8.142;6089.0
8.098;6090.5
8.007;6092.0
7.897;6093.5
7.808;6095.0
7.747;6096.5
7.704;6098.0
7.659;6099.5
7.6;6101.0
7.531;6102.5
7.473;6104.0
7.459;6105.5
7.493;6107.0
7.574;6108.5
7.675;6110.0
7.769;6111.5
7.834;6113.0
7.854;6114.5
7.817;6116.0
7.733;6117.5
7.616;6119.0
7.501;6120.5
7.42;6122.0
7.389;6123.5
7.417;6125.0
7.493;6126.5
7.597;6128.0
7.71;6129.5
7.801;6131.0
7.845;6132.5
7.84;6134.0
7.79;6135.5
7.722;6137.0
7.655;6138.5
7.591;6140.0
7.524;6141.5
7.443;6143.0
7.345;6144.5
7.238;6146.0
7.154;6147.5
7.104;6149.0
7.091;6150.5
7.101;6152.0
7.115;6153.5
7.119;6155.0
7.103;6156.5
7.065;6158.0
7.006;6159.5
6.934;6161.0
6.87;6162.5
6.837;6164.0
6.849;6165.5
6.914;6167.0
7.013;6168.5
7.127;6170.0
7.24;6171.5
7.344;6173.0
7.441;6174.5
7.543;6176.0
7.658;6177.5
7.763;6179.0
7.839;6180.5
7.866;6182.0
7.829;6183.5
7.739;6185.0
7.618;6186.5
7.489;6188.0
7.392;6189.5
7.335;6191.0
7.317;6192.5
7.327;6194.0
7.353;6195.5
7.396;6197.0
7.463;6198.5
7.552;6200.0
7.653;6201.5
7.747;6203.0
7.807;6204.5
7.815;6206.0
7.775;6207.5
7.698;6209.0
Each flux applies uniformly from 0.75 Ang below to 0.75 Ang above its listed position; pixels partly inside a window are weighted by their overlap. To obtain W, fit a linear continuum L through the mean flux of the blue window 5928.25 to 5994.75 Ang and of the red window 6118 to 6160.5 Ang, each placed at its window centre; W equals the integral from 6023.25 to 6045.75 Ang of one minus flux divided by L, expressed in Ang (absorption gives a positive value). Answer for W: -0.36 Ang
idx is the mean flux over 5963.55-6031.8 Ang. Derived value 7.79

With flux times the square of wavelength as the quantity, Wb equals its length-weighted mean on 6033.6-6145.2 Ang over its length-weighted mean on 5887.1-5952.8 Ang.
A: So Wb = 1.11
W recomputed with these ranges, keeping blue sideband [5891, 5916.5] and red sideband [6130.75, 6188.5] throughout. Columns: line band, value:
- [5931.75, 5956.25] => -2.0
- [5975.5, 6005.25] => -1.7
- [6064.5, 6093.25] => -1.5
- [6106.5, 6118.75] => -0.6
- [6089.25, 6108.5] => -1.0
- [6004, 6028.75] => -1.8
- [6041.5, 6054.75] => -1.4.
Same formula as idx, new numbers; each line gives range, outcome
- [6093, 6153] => 7.57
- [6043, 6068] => 7.96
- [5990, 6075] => 7.82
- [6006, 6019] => 7.88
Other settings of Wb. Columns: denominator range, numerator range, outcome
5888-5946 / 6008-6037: 1.10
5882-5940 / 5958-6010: 1.10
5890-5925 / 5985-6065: 1.13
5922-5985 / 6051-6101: 1.05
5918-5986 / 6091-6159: 1.04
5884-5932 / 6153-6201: 1.12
